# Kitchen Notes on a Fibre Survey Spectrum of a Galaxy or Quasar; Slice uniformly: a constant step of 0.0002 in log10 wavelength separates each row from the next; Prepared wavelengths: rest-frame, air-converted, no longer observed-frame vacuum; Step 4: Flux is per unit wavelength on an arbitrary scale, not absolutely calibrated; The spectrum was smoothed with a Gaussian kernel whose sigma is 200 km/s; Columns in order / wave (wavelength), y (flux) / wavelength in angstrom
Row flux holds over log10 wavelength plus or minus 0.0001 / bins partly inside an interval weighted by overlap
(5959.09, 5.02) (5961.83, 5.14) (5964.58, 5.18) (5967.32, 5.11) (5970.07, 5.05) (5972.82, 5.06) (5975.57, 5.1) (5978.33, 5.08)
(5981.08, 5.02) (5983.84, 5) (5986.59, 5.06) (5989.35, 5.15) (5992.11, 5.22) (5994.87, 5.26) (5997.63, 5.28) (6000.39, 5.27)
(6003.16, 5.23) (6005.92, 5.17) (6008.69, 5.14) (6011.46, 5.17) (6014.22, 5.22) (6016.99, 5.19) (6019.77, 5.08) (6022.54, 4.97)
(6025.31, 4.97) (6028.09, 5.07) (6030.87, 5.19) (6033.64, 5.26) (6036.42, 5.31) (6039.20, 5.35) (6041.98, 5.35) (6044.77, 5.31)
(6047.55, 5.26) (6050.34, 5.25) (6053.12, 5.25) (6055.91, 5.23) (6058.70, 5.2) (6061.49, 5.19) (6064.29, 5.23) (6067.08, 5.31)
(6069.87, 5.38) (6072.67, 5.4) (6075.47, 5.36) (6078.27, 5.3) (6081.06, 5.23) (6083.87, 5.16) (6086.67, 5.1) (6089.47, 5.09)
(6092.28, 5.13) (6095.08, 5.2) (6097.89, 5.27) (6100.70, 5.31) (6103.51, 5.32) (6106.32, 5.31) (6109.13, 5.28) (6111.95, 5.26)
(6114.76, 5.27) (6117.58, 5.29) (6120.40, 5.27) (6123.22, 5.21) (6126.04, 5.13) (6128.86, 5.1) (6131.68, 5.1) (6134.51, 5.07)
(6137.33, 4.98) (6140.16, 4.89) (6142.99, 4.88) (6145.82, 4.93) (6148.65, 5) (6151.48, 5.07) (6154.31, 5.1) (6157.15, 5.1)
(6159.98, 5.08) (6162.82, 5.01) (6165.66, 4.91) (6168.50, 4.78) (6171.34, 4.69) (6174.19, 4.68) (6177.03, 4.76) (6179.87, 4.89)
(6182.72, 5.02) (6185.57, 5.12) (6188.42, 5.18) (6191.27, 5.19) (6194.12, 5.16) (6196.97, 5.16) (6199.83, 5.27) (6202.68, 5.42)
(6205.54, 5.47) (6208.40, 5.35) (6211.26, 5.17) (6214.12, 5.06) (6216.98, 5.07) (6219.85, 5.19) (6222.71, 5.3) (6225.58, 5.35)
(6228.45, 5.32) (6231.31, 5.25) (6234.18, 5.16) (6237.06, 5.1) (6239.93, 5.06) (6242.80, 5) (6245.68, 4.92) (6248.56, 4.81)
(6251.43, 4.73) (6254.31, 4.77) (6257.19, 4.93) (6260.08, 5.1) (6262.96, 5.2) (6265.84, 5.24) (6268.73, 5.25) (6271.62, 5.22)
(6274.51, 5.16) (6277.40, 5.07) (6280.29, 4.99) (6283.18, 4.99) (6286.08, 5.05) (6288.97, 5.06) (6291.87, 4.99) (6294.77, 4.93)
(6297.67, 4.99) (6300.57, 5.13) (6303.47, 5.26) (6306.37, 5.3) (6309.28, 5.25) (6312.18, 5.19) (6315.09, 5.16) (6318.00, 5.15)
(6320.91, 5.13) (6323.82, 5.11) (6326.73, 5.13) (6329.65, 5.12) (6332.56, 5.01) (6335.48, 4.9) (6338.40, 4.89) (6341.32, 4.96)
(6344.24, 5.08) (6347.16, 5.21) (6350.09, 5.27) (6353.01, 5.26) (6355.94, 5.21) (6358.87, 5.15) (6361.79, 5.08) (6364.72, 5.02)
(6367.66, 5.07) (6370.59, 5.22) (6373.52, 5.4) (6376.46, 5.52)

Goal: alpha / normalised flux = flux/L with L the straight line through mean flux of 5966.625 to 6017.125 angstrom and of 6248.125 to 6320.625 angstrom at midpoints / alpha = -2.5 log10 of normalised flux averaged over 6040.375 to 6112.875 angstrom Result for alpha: -0.03 mag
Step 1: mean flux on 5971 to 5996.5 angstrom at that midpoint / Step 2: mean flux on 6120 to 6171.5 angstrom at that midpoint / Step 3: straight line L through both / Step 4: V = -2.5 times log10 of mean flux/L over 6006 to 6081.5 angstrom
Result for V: -0.03 mag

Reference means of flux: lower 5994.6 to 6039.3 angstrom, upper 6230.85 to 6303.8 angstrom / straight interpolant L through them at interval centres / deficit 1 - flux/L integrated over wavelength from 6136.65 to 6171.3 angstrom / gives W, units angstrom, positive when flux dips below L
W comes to 0.9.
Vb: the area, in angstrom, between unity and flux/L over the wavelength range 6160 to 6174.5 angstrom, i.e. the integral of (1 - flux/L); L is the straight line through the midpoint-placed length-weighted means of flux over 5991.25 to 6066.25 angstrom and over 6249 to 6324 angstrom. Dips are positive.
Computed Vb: 0.8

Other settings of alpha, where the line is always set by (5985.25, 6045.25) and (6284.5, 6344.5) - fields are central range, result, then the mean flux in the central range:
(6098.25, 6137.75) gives -0.01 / 5.21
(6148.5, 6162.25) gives 0.01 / 5.07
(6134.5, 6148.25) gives 0.04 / 4.94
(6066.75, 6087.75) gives -0.02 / 5.28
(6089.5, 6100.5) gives -0.01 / 5.2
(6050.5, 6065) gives -0.01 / 5.22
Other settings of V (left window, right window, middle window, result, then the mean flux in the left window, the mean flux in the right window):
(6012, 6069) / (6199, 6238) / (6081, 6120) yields 0.00 mag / 5.21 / 5.25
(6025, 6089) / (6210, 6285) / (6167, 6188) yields 0.06 mag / 5.25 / 5.09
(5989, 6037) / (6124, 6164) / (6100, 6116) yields -0.05 mag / 5.17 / 5.04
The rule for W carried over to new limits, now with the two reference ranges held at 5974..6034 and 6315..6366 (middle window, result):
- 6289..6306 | 0.10 angstrom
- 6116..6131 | -0.21 angstrom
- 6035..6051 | -0.54 angstrom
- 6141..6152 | 0.35 angstrom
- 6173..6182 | 0.57 angstrom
